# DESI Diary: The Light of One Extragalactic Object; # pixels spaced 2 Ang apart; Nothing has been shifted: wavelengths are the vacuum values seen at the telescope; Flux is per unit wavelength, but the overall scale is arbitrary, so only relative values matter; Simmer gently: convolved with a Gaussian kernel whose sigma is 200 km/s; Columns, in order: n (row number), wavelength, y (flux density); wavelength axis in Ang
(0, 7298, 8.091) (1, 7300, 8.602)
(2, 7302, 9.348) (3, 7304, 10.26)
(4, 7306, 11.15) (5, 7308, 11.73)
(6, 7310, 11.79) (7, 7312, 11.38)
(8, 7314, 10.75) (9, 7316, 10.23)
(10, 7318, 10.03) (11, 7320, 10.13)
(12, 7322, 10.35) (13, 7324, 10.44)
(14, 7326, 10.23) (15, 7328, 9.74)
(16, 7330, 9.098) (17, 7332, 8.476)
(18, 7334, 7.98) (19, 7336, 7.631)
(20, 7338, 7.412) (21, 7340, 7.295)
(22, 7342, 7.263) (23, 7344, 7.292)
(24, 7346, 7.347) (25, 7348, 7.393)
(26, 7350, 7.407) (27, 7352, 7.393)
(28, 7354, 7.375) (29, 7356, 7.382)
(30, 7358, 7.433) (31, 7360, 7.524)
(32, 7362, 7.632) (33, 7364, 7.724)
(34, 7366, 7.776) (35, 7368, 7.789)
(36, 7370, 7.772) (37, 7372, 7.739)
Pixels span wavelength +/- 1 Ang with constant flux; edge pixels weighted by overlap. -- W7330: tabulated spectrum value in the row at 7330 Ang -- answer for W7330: 9.098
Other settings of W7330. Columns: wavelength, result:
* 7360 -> 7.524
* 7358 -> 7.433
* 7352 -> 7.393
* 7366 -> 7.776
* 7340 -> 7.295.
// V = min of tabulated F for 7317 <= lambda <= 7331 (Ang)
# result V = 9.098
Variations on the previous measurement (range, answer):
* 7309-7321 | 10.03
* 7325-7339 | 7.412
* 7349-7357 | 7.375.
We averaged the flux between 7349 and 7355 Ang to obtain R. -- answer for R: 7.39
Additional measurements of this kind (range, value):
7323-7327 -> 10.3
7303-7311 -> 11.2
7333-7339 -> 7.67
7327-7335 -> 8.82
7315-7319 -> 10.1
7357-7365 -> 7.58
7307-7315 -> 11.4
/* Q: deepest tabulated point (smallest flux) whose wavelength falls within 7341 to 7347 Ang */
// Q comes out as 7.263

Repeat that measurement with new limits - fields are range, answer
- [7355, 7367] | 7.382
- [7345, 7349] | 7.347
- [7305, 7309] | 11.15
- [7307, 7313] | 11.38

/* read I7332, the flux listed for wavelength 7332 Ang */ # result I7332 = 8.476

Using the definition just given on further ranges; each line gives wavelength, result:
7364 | 7.724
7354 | 7.375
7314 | 10.75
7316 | 10.23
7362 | 7.632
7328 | 9.74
